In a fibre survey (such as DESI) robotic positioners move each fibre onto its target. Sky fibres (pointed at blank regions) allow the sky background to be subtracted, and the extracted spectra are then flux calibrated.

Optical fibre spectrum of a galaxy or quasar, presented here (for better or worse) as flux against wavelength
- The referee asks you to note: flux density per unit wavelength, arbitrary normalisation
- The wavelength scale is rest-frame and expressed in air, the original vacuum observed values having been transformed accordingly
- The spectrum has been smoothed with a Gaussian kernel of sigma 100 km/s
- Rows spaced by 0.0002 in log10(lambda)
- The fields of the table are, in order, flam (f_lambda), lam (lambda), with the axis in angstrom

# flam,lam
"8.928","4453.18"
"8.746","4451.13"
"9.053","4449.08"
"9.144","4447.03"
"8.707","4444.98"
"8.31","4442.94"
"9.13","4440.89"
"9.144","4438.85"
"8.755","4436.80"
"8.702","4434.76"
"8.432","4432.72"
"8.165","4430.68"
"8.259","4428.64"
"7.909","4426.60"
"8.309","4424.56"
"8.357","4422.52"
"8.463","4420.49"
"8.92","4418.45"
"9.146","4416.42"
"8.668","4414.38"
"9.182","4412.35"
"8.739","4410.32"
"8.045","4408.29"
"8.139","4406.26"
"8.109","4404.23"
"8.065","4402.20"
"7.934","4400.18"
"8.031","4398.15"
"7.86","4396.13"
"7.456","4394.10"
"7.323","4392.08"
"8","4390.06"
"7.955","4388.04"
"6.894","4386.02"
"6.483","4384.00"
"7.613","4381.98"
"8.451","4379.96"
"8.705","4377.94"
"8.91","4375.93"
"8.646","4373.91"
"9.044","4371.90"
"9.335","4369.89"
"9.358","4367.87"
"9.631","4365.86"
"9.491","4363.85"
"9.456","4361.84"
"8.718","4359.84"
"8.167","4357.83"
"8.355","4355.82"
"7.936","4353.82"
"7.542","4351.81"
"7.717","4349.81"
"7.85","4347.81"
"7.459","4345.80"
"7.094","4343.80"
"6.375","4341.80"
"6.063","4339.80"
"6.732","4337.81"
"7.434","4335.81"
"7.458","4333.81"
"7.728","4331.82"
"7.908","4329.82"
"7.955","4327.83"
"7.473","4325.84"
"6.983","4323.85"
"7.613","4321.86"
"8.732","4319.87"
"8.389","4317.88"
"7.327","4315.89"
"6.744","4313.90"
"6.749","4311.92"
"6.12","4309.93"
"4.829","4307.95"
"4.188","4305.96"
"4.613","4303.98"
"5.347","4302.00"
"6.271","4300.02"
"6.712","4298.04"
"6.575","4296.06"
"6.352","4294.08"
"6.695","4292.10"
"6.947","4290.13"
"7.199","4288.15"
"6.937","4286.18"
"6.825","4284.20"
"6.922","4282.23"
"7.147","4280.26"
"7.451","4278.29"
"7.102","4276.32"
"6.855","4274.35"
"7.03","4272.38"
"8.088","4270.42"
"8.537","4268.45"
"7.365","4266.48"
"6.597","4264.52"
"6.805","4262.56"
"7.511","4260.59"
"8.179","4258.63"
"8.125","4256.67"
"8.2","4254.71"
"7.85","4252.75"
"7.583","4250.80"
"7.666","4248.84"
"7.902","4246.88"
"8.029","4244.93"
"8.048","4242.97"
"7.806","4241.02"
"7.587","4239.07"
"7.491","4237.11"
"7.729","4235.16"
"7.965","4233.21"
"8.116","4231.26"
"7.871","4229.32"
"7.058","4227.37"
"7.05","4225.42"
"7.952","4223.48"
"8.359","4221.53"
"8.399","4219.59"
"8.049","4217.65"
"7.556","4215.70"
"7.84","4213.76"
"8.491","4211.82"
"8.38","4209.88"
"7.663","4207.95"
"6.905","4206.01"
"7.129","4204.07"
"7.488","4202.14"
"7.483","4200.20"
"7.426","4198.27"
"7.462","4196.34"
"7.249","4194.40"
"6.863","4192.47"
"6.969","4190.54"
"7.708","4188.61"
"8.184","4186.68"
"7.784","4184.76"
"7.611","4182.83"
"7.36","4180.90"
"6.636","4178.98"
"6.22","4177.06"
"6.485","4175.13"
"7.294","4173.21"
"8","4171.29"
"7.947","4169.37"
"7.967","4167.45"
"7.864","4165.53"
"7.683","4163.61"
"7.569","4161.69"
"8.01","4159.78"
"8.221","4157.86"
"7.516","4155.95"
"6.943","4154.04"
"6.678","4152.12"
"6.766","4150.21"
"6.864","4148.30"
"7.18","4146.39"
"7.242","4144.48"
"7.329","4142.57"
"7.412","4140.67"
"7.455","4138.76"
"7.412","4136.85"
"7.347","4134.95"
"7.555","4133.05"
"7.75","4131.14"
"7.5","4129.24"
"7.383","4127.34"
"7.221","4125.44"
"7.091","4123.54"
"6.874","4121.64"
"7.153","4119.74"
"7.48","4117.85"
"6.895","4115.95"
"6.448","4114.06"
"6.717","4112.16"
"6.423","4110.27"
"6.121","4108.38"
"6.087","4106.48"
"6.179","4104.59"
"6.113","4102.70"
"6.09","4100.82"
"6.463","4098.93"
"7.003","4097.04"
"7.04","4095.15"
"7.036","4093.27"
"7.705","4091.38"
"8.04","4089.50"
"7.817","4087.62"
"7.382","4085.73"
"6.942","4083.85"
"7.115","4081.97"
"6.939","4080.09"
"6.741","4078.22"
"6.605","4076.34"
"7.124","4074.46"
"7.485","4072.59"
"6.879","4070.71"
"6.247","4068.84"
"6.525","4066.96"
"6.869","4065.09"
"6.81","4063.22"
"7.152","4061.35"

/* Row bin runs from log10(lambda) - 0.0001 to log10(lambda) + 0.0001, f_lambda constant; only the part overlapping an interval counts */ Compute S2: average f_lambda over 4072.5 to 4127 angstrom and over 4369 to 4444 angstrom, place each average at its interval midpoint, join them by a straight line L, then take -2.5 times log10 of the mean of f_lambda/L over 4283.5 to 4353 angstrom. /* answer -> 0.15 mag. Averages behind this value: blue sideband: 6.9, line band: 6.89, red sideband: 8.31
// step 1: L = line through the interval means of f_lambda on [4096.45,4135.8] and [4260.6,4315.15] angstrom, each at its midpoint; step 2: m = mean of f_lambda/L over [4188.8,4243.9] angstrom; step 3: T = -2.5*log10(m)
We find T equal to -0.14 mag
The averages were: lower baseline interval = 6.85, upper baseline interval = 6.65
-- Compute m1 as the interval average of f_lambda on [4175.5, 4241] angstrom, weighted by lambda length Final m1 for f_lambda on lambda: 7.57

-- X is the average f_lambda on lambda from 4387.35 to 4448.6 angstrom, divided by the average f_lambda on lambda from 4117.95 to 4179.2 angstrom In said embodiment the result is 1.14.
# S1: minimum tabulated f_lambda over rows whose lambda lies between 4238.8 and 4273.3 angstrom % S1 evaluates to 6.597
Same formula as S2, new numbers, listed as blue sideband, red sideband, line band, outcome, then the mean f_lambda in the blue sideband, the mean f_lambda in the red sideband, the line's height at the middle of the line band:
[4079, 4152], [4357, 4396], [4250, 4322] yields 0.137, 7.04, 8.39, 7.92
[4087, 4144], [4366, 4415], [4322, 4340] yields 0.084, 7.04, 8.23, 7.97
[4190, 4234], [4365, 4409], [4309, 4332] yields 0.071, 7.65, 8.18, 7.97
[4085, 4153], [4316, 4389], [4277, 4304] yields 0.164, 7.03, 7.98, 7.73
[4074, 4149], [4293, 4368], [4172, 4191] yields -0.020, 7.03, 7.28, 7.11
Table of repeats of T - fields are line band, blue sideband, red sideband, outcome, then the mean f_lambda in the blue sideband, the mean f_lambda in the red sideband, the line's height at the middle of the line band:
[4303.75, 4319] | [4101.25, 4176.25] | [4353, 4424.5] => 0.28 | 7.18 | 8.39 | 8.01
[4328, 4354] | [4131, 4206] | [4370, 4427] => 0.10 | 7.38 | 8.21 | 8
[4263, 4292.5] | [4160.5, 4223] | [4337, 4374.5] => 0.10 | 7.57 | 8.16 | 7.88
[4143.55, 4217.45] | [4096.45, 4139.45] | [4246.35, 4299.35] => -0.06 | 6.9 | 7.29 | 7.06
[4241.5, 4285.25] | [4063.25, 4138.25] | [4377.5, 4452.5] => 0.02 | 6.97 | 8.31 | 7.66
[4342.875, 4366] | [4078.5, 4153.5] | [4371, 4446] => -0.02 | 7.03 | 8.3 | 8.06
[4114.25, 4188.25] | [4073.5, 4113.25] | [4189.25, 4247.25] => -0.02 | 6.84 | 7.68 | 7.23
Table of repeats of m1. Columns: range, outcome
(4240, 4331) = 7.14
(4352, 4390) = 8.47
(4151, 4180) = 7.4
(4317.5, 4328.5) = 7.83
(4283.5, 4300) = 6.75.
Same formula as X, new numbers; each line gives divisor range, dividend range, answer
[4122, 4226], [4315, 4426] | 1.08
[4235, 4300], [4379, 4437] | 1.11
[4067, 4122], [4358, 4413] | 1.22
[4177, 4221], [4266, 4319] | 0.89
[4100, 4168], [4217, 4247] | 1.10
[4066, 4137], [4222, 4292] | 1.08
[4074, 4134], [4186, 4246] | 1.10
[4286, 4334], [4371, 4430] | 1.21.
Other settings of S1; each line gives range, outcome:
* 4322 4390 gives 6.063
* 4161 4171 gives 7.569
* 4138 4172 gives 6.678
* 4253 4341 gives 4.188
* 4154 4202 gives 6.22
